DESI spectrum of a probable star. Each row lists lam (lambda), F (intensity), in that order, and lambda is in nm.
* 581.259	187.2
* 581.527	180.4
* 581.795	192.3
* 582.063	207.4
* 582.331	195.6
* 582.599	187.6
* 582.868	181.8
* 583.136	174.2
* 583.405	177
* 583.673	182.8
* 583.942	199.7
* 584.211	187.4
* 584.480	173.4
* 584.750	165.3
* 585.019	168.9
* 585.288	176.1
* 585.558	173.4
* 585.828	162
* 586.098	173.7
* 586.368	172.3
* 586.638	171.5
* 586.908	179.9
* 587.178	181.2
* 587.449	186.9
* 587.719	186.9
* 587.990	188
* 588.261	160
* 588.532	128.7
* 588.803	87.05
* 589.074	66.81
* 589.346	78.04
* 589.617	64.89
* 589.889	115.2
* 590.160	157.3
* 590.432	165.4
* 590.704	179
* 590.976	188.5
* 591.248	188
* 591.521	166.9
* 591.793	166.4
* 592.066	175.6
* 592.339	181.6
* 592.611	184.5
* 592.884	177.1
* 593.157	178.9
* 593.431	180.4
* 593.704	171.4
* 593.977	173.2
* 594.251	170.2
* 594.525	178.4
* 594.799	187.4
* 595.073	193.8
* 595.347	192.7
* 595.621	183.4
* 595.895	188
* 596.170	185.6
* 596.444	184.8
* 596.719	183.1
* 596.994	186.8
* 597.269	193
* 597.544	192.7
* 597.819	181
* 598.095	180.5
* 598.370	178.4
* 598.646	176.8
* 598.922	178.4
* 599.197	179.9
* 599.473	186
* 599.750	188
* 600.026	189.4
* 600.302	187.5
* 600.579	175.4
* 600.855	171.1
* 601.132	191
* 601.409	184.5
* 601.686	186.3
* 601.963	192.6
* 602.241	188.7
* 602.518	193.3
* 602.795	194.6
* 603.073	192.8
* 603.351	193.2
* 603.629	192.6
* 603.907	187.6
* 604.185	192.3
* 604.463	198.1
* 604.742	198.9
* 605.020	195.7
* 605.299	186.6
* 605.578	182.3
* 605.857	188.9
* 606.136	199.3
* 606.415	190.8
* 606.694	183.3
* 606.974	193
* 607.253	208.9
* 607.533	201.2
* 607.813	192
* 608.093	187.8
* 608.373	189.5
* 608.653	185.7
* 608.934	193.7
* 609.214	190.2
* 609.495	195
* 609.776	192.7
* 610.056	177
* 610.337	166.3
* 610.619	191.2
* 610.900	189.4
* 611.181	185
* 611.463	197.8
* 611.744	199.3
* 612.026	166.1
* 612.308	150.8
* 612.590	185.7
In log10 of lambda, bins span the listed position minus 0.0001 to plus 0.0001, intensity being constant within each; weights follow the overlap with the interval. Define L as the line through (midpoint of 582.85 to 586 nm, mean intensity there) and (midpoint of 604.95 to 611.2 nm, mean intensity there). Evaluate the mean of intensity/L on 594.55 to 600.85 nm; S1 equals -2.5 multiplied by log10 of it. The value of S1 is 0.00 mag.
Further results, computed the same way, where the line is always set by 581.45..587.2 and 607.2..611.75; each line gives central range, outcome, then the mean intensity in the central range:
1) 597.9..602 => 0.02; 183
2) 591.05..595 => 0.04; 178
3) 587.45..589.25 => 0.29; 139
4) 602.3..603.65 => -0.03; 193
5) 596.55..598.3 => 0.00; 186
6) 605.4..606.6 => -0.01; 190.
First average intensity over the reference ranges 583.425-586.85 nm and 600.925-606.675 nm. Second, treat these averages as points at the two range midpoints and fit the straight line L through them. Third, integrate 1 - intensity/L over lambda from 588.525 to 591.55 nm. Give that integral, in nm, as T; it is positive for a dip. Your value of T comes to 0.821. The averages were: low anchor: 176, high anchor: 191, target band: 131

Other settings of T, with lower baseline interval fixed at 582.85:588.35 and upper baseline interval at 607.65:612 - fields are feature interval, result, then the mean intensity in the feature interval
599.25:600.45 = -0.02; 187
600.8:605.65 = -0.14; 191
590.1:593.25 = 0.07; 176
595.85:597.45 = -0.04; 187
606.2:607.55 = -0.06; 195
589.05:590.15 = 0.54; 91.4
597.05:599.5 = 0.00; 183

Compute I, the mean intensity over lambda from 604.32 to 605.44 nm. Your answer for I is 195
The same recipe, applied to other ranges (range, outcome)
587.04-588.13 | 186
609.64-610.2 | 185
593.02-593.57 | 179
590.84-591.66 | 181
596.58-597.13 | 185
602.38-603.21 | 194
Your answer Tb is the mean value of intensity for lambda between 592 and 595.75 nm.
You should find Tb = 181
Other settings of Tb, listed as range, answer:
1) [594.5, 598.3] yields 187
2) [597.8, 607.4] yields 188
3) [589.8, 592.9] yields 171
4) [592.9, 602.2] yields 183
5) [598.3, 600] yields 182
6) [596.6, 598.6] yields 185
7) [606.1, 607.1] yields 191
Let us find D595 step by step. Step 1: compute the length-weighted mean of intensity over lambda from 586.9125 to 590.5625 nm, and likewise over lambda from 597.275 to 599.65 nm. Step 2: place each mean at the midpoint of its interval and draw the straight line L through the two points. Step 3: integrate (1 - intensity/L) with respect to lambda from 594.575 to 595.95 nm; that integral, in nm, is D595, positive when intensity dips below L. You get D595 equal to -0.17 nm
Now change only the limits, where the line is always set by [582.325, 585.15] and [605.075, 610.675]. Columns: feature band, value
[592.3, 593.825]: 0.04 nm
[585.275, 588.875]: 0.29 nm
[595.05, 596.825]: -0.02 nm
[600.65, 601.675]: 0.03 nm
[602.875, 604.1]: -0.02 nm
